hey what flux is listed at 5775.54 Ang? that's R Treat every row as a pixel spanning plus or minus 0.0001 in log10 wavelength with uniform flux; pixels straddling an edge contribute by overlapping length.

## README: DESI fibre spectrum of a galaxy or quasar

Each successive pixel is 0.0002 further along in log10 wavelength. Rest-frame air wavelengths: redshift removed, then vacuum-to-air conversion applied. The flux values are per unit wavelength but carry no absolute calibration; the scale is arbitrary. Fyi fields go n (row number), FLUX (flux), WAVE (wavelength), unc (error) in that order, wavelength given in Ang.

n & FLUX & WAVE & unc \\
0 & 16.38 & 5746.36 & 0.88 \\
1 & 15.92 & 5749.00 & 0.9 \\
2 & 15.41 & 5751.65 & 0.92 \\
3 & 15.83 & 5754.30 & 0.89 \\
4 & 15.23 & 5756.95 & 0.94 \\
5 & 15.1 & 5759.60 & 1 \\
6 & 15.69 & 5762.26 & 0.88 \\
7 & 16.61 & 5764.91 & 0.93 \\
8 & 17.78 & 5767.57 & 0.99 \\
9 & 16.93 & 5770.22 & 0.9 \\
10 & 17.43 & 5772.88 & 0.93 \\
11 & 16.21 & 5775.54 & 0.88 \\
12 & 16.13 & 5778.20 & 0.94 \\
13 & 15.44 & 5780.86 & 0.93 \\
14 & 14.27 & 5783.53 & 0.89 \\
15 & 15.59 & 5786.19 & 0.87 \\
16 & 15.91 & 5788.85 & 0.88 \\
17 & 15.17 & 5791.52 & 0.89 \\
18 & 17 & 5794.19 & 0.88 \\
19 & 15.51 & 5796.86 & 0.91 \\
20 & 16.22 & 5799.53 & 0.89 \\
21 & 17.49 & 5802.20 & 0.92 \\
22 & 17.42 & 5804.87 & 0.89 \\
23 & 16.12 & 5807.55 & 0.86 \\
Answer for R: 16.21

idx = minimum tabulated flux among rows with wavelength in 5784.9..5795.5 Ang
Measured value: 15.17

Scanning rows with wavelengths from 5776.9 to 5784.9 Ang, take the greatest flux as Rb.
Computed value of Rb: 16.13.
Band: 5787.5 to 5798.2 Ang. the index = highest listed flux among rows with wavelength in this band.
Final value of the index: 17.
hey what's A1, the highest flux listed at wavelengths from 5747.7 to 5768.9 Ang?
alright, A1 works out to 17.78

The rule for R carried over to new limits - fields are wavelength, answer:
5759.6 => 15.1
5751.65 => 15.41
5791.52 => 15.17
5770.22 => 16.93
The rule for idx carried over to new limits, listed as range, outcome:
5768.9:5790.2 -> 14.27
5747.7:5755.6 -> 15.41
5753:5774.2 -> 15.1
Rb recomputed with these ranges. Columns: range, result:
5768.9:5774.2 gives 17.43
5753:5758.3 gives 15.83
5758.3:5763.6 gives 15.69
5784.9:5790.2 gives 15.91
